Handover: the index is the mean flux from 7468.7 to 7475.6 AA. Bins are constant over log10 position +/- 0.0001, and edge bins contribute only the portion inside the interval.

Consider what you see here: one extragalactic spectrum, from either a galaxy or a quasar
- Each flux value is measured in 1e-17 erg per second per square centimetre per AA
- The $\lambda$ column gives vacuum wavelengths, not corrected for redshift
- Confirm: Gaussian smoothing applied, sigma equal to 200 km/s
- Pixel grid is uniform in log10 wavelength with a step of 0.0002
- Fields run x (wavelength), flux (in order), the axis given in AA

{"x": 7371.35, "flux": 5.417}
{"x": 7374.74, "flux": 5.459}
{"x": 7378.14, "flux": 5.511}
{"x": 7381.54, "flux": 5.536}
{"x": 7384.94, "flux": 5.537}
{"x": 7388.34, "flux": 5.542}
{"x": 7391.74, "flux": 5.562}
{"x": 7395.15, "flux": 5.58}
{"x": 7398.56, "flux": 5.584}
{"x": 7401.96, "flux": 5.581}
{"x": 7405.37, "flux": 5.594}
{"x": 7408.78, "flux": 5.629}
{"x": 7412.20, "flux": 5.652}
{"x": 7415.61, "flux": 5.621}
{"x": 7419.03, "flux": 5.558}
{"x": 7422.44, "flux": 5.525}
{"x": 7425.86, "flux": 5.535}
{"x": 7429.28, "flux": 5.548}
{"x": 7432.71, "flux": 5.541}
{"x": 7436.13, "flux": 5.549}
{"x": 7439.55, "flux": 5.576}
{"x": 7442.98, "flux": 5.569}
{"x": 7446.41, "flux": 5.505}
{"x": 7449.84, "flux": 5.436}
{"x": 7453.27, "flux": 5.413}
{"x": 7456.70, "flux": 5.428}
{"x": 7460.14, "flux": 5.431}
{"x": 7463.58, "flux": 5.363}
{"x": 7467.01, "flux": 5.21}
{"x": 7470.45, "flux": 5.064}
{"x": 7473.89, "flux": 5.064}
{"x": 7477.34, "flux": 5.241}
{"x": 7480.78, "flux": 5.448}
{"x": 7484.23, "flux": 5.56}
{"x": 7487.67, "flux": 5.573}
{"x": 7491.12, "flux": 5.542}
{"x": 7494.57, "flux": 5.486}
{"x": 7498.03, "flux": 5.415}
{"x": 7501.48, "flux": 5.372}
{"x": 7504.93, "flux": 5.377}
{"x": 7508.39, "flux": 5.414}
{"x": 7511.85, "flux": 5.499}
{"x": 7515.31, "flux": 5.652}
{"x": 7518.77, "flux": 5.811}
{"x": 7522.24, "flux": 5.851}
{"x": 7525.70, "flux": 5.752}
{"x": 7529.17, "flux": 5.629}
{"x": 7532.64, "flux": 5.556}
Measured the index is 5.07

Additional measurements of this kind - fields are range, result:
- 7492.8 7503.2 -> 5.42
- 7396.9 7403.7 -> 5.59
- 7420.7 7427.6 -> 5.54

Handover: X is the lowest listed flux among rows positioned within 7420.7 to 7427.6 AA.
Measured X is 5.525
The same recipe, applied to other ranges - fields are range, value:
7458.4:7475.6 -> 5.064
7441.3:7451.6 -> 5.436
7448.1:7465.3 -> 5.363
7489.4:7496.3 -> 5.486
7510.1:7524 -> 5.499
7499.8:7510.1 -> 5.372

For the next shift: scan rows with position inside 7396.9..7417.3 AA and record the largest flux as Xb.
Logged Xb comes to 5.652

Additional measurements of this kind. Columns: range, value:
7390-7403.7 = 5.584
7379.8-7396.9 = 5.58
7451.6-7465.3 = 5.431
